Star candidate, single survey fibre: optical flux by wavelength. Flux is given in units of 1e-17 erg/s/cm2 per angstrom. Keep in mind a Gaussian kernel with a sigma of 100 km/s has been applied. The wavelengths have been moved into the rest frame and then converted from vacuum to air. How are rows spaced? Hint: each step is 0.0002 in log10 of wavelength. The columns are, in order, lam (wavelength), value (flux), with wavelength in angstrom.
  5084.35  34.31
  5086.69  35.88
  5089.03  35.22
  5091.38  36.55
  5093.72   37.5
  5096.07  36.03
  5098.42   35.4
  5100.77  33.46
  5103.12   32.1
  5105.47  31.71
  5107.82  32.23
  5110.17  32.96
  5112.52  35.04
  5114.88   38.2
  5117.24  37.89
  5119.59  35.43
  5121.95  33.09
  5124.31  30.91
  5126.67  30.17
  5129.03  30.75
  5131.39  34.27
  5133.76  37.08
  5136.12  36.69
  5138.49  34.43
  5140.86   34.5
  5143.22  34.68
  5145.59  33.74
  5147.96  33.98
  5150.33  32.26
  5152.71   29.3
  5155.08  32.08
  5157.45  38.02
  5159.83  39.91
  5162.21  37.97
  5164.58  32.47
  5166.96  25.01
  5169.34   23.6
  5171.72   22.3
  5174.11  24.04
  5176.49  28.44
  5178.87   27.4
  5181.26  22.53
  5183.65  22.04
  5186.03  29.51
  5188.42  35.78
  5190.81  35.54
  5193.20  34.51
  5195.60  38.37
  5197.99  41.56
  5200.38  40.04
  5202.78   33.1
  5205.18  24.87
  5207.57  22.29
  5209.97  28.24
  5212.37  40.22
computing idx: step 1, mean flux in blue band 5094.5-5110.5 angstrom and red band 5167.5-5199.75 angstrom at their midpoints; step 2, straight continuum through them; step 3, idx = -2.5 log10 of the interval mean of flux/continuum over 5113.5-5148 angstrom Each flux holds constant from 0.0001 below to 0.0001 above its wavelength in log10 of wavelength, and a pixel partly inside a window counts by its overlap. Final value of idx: -0.07 mag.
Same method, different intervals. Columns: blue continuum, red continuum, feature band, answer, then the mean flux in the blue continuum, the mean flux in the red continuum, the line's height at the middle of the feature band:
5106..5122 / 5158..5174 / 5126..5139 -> -0.03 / 35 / 30.1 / 33.2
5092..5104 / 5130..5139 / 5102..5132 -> 0.06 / 35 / 35.6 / 35.3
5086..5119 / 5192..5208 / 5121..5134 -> 0.08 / 35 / 34.1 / 34.8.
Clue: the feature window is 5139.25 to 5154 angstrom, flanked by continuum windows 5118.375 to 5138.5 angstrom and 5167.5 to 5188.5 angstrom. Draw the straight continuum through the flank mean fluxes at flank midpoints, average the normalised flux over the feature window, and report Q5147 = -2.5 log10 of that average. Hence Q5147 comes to -0.08 mag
